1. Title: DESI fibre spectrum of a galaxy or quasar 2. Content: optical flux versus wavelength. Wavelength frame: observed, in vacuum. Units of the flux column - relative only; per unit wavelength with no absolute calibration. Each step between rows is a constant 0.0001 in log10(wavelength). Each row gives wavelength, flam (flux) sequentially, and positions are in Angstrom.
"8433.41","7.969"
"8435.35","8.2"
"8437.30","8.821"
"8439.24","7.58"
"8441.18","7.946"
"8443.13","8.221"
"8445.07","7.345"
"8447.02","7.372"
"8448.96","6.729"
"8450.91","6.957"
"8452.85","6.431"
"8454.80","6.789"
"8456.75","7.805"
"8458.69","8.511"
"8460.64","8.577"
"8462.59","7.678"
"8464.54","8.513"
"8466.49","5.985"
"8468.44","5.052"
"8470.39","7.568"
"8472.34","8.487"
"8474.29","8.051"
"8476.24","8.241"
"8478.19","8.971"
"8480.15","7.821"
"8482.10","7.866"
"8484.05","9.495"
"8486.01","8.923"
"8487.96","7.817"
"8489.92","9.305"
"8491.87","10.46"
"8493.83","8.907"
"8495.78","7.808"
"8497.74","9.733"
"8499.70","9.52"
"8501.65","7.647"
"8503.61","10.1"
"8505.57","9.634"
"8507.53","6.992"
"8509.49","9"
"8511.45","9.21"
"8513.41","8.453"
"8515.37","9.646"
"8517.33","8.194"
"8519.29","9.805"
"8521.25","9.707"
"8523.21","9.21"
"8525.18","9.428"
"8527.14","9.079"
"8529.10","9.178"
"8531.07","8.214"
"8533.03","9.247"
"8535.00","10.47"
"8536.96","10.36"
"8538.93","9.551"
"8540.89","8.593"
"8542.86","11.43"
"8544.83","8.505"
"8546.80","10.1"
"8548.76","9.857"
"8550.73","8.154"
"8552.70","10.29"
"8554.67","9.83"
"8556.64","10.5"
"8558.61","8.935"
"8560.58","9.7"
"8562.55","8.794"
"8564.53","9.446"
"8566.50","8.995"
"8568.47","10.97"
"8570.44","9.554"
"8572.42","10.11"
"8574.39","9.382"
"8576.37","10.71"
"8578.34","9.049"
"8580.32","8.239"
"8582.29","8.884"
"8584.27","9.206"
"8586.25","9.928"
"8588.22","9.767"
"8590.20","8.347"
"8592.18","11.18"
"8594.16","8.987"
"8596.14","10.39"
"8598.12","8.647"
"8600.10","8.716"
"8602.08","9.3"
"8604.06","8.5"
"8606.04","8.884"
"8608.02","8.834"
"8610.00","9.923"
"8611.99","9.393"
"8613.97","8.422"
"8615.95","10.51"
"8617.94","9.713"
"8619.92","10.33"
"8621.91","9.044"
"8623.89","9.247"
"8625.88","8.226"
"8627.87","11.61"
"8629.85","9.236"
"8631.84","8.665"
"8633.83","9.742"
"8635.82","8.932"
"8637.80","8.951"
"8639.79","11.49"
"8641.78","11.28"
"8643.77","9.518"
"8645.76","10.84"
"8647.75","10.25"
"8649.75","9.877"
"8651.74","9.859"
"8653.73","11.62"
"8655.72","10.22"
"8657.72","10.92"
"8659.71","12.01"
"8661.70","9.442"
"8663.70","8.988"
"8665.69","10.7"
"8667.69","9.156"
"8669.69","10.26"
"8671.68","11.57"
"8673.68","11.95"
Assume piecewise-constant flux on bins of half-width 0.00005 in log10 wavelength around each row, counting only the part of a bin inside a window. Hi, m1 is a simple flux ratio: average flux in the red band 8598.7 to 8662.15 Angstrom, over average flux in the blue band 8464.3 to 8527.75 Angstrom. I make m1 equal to 1.1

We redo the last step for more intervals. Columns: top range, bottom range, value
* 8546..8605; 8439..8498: 1.19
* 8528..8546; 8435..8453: 1.25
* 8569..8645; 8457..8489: 1.19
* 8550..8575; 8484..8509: 1.08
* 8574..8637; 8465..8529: 1.09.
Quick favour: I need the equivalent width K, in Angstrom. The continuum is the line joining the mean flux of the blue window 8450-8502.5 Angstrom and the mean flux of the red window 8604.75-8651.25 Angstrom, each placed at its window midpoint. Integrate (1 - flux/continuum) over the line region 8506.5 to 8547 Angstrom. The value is -2.8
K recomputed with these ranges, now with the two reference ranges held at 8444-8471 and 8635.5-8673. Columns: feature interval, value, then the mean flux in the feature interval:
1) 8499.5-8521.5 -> -2.4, 8.95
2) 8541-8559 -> -2.1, 9.7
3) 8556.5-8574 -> -1.3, 9.62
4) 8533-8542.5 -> -1.4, 9.8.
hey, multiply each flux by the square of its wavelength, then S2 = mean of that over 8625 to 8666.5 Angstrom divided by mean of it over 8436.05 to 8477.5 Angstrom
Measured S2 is 1.40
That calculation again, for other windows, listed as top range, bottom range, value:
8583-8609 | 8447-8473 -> 1.31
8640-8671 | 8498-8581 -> 1.14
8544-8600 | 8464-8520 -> 1.14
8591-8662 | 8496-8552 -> 1.09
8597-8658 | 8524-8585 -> 1.04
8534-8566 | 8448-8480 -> 1.31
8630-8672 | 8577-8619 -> 1.11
